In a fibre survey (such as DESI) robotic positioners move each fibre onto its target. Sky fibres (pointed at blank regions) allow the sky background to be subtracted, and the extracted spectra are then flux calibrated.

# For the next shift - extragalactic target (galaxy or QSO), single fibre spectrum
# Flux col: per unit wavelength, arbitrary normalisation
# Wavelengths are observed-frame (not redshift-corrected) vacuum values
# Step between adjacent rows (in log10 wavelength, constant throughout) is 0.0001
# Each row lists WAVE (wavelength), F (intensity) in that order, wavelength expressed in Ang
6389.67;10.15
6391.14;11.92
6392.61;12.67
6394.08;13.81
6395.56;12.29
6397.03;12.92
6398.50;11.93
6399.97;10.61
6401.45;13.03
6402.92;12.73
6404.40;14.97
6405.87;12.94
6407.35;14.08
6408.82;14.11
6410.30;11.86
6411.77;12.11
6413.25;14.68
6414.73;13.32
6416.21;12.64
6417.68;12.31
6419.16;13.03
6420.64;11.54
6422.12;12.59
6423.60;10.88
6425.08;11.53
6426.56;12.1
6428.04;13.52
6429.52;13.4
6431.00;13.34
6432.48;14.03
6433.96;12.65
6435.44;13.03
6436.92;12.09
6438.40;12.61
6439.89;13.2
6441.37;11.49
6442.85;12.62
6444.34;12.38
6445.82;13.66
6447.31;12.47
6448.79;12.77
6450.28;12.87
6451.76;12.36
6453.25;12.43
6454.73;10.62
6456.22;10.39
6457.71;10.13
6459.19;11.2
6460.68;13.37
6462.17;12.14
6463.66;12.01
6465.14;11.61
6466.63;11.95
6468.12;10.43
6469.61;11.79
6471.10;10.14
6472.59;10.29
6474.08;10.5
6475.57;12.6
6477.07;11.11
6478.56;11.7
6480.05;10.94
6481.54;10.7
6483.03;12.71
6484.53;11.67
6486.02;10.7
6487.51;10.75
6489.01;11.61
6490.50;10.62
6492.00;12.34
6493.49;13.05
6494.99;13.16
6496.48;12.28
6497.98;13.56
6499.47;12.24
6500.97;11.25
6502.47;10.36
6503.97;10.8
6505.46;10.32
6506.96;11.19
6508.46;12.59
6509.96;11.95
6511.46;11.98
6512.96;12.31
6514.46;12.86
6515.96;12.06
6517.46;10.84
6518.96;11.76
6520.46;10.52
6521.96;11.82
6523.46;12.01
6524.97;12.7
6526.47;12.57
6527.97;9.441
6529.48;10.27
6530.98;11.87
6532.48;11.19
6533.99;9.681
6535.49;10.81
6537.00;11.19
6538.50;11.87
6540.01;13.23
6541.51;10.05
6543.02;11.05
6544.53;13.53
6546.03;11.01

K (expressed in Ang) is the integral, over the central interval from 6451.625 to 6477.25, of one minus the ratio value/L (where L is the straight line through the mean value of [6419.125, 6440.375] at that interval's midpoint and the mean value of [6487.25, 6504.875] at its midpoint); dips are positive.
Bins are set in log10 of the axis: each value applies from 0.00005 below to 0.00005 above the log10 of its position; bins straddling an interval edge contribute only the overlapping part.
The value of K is 1.8 Ang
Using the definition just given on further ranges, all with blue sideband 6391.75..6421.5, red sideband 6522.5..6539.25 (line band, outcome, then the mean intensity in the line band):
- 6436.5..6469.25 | 0.6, 12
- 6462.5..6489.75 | 1.5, 11.3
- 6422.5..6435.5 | -0.1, 12.7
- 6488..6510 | -0.3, 11.8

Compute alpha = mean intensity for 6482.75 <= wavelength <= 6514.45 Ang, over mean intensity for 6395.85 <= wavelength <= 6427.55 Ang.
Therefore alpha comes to 0.9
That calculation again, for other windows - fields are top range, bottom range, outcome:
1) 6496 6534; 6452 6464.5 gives 1.00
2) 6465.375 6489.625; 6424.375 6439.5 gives 0.87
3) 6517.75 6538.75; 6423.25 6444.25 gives 0.89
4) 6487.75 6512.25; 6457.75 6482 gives 1.04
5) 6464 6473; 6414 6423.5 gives 0.89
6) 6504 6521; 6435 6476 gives 0.98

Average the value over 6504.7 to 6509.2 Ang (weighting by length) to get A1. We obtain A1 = 11.4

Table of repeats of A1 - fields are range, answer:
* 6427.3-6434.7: 13.4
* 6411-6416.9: 13.2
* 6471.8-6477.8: 11.1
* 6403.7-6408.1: 14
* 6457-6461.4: 11.6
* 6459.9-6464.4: 12.5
